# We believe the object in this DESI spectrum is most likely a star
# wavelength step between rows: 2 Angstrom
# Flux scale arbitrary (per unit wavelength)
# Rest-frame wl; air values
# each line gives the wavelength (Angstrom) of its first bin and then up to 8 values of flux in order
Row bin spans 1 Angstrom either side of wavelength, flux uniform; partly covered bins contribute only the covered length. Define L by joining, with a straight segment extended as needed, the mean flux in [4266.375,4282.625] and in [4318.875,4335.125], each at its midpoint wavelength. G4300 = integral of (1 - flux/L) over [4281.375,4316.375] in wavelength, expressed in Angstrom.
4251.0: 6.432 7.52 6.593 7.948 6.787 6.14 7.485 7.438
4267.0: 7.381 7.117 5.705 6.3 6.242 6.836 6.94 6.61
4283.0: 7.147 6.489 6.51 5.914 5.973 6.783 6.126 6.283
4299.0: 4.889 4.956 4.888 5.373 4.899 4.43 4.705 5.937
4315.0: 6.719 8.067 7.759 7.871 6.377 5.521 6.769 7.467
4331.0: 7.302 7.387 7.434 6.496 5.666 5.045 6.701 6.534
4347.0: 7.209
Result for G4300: 5.2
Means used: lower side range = 6.64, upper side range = 7.04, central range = 5.81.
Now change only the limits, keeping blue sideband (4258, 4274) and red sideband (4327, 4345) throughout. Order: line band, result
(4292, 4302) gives 1.4 Angstrom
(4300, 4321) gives 2.7 Angstrom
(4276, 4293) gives 0.5 Angstrom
